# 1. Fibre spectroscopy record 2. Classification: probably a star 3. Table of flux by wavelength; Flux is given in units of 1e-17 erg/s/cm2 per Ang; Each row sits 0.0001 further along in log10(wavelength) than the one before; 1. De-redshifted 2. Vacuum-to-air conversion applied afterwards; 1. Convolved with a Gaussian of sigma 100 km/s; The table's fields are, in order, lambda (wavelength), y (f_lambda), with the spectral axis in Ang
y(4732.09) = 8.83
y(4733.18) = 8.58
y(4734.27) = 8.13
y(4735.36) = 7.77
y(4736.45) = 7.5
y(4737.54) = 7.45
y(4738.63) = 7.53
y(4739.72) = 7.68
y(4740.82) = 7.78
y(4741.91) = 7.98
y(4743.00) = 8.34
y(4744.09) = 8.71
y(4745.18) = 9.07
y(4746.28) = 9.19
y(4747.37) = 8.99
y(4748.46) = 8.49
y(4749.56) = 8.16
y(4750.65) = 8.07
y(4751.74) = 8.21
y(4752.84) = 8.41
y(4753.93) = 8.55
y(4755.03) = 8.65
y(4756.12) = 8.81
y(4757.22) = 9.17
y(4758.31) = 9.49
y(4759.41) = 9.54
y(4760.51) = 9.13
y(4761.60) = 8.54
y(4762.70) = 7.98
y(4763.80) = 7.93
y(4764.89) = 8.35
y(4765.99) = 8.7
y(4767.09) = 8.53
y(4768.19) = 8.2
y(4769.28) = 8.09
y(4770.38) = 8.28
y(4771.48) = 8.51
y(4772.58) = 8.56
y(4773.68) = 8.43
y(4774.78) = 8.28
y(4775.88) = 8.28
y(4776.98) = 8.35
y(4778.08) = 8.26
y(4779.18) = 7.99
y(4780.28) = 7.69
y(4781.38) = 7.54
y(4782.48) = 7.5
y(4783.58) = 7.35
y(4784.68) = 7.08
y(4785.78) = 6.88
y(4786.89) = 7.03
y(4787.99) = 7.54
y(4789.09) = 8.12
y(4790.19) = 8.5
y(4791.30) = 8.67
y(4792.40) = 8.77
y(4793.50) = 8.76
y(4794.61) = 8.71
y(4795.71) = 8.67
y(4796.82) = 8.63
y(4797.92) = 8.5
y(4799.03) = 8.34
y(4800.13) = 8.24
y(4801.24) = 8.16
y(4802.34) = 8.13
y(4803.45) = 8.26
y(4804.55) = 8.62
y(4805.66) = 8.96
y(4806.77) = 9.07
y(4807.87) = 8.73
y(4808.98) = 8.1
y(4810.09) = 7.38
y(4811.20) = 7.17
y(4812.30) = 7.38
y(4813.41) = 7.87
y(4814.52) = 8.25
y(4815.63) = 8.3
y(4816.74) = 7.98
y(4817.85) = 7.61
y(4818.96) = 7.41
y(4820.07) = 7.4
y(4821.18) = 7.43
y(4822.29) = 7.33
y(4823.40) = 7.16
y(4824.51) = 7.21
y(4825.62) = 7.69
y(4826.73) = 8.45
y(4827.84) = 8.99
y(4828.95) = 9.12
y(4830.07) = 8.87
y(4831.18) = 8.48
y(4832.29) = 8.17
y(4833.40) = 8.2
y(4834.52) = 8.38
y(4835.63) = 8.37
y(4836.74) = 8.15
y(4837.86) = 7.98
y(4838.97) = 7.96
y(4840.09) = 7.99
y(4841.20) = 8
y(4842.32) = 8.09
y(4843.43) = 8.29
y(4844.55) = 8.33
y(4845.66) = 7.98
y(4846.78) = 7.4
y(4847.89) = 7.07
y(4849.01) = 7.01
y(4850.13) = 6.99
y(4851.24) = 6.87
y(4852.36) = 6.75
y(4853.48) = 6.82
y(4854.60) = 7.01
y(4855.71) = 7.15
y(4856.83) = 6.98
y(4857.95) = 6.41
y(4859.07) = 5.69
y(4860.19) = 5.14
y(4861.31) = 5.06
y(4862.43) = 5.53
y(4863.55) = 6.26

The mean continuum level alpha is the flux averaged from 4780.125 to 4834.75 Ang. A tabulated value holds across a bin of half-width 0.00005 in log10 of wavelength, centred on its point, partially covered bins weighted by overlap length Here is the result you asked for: 8.06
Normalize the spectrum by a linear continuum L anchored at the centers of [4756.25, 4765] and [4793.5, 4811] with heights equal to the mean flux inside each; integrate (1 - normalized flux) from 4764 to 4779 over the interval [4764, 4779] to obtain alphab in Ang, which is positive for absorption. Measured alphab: 0.6 Ang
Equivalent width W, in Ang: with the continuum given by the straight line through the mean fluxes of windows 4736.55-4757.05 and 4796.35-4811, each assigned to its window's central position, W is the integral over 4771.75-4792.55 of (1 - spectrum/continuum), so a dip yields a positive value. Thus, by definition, 1.1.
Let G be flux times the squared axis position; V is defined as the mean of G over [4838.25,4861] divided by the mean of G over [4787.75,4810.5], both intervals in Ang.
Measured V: 0.9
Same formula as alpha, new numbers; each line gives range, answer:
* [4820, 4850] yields 7.98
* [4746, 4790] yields 8.27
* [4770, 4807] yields 8.19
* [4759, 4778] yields 8.44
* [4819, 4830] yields 7.89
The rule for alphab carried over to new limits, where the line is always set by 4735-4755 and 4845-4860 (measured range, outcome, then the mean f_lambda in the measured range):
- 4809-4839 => -2.93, 7.95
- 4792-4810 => -2.32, 8.51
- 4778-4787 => 0.36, 7.46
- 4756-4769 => -1.08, 8.68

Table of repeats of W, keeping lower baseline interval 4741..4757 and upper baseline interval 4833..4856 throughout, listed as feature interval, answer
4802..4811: -0.4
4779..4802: 0.3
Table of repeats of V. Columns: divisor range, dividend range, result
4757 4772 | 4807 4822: 0.93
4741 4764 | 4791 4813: 0.99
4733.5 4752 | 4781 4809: 1.02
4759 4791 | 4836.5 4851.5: 0.98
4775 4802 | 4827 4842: 1.05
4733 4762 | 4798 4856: 0.97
